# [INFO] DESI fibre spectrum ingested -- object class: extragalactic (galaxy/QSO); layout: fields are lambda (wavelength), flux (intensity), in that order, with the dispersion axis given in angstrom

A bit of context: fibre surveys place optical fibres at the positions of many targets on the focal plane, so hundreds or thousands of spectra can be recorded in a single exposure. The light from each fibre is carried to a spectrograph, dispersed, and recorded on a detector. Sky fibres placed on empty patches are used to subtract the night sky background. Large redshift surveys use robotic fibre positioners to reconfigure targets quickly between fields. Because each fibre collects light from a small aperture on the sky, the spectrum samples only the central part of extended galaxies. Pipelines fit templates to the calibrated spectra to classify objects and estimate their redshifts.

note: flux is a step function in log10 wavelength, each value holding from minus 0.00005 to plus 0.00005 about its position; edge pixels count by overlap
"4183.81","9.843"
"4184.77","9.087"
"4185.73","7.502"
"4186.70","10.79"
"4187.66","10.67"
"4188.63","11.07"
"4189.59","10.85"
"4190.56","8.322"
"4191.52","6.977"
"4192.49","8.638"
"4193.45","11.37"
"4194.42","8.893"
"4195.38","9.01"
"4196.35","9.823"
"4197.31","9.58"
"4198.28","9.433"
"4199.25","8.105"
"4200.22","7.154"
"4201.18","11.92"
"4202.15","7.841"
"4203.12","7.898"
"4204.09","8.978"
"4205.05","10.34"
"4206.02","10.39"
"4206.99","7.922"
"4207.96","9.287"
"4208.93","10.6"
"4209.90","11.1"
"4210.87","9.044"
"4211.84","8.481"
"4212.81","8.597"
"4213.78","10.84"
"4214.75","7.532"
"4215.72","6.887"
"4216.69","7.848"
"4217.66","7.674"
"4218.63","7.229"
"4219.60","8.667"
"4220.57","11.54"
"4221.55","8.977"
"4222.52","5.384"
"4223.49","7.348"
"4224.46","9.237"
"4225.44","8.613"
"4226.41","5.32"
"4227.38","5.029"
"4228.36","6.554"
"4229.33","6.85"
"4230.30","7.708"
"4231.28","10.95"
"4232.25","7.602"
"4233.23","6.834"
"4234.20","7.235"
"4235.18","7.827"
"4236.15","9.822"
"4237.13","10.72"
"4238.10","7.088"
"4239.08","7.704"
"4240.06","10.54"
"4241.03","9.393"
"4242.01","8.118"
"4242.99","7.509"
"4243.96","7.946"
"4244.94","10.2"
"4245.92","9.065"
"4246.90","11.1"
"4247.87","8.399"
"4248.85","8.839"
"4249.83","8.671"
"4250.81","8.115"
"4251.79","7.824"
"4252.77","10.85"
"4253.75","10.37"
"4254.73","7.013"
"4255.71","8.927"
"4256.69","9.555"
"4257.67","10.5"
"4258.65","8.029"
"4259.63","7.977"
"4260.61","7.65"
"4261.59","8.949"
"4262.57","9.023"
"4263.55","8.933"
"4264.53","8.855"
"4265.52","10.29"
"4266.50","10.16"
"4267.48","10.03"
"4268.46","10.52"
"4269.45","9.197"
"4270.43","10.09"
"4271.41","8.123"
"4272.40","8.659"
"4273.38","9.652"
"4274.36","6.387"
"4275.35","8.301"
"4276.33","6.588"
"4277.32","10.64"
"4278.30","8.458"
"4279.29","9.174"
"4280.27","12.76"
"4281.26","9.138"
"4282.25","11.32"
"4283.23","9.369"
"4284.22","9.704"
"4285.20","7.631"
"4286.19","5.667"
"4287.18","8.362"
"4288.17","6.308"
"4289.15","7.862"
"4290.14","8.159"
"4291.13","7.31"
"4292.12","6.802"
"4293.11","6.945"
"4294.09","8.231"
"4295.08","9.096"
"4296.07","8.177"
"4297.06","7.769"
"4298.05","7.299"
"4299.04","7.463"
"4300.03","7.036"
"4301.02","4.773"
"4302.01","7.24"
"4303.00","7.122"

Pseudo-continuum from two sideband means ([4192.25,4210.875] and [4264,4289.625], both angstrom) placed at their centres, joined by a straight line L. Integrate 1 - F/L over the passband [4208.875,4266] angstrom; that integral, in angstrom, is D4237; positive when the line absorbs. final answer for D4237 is 3.9 angstrom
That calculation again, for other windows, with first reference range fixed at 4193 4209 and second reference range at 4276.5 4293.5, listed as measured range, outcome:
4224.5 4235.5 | 2.0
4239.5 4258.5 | -0.5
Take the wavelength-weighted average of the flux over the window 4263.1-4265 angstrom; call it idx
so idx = 8.9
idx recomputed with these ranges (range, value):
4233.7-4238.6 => 8.54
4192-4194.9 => 9.63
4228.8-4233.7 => 7.98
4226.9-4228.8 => 5.76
